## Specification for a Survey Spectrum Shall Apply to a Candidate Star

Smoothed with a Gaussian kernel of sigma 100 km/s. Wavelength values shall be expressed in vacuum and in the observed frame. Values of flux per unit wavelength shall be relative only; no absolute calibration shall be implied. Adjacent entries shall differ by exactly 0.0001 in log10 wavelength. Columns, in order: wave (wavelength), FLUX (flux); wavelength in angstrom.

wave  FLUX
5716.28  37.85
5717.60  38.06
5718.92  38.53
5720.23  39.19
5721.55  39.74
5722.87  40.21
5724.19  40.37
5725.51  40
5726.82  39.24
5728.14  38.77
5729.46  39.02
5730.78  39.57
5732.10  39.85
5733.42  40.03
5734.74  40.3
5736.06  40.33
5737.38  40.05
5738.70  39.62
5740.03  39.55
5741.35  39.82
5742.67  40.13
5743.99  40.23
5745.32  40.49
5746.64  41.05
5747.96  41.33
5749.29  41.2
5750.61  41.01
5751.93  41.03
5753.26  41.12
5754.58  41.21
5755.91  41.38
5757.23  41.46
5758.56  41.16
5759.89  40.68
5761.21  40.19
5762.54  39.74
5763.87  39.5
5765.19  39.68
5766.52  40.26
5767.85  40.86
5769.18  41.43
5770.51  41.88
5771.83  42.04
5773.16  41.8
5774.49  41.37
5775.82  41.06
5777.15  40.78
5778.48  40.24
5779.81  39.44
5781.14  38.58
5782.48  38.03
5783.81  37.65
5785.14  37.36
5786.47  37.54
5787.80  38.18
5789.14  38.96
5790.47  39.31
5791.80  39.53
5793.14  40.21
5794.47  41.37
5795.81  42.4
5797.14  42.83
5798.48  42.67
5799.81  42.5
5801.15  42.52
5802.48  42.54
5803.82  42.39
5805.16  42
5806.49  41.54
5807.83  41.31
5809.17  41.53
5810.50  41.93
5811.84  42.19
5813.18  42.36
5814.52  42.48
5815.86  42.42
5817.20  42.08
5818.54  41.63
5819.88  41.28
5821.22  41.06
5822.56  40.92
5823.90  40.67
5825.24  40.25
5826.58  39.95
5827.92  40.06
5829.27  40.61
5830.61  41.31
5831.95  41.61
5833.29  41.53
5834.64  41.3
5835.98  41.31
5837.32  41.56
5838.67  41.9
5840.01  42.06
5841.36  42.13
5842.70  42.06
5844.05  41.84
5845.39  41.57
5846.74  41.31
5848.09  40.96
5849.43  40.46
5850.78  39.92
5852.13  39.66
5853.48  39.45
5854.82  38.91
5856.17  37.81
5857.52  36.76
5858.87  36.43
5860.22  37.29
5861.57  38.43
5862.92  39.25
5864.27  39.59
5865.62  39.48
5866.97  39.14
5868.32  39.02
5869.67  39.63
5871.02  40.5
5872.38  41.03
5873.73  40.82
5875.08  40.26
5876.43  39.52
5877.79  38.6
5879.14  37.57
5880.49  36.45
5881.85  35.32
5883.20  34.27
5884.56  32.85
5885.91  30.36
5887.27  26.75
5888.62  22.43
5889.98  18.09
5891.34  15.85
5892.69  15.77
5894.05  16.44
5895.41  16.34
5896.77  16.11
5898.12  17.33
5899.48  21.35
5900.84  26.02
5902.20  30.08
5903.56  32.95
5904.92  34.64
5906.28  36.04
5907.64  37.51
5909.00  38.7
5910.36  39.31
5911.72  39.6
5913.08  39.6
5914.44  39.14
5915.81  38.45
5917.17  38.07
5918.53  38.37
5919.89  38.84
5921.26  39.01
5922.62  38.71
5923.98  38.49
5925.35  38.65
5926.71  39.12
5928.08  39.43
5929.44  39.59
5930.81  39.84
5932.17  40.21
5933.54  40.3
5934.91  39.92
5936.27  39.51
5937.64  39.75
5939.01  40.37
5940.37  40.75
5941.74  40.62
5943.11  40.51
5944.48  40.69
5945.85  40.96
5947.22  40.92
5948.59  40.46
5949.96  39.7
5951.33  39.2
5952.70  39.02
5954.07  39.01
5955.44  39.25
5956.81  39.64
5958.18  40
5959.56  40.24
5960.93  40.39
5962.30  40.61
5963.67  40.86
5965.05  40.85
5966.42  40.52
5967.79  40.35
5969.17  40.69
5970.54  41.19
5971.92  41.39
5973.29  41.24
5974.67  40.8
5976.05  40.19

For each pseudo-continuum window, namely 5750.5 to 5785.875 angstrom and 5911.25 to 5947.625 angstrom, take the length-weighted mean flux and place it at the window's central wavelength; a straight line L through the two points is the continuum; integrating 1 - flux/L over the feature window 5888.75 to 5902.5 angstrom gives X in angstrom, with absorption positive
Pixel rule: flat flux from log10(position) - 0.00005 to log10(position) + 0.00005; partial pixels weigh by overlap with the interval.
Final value 7.1 angstrom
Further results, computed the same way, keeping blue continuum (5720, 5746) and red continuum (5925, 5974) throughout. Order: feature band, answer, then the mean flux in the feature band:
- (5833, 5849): -0.6 angstrom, 41.6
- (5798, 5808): -0.6 angstrom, 42.2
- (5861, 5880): 0.3 angstrom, 39.5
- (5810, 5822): -0.6 angstrom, 41.9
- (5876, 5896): 6.2 angstrom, 27.7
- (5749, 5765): -0.4 angstrom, 40.8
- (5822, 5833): -0.2 angstrom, 40.7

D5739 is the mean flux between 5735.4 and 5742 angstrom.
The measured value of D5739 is 39.8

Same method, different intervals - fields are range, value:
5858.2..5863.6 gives 37.8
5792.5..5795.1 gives 40.9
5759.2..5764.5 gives 40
